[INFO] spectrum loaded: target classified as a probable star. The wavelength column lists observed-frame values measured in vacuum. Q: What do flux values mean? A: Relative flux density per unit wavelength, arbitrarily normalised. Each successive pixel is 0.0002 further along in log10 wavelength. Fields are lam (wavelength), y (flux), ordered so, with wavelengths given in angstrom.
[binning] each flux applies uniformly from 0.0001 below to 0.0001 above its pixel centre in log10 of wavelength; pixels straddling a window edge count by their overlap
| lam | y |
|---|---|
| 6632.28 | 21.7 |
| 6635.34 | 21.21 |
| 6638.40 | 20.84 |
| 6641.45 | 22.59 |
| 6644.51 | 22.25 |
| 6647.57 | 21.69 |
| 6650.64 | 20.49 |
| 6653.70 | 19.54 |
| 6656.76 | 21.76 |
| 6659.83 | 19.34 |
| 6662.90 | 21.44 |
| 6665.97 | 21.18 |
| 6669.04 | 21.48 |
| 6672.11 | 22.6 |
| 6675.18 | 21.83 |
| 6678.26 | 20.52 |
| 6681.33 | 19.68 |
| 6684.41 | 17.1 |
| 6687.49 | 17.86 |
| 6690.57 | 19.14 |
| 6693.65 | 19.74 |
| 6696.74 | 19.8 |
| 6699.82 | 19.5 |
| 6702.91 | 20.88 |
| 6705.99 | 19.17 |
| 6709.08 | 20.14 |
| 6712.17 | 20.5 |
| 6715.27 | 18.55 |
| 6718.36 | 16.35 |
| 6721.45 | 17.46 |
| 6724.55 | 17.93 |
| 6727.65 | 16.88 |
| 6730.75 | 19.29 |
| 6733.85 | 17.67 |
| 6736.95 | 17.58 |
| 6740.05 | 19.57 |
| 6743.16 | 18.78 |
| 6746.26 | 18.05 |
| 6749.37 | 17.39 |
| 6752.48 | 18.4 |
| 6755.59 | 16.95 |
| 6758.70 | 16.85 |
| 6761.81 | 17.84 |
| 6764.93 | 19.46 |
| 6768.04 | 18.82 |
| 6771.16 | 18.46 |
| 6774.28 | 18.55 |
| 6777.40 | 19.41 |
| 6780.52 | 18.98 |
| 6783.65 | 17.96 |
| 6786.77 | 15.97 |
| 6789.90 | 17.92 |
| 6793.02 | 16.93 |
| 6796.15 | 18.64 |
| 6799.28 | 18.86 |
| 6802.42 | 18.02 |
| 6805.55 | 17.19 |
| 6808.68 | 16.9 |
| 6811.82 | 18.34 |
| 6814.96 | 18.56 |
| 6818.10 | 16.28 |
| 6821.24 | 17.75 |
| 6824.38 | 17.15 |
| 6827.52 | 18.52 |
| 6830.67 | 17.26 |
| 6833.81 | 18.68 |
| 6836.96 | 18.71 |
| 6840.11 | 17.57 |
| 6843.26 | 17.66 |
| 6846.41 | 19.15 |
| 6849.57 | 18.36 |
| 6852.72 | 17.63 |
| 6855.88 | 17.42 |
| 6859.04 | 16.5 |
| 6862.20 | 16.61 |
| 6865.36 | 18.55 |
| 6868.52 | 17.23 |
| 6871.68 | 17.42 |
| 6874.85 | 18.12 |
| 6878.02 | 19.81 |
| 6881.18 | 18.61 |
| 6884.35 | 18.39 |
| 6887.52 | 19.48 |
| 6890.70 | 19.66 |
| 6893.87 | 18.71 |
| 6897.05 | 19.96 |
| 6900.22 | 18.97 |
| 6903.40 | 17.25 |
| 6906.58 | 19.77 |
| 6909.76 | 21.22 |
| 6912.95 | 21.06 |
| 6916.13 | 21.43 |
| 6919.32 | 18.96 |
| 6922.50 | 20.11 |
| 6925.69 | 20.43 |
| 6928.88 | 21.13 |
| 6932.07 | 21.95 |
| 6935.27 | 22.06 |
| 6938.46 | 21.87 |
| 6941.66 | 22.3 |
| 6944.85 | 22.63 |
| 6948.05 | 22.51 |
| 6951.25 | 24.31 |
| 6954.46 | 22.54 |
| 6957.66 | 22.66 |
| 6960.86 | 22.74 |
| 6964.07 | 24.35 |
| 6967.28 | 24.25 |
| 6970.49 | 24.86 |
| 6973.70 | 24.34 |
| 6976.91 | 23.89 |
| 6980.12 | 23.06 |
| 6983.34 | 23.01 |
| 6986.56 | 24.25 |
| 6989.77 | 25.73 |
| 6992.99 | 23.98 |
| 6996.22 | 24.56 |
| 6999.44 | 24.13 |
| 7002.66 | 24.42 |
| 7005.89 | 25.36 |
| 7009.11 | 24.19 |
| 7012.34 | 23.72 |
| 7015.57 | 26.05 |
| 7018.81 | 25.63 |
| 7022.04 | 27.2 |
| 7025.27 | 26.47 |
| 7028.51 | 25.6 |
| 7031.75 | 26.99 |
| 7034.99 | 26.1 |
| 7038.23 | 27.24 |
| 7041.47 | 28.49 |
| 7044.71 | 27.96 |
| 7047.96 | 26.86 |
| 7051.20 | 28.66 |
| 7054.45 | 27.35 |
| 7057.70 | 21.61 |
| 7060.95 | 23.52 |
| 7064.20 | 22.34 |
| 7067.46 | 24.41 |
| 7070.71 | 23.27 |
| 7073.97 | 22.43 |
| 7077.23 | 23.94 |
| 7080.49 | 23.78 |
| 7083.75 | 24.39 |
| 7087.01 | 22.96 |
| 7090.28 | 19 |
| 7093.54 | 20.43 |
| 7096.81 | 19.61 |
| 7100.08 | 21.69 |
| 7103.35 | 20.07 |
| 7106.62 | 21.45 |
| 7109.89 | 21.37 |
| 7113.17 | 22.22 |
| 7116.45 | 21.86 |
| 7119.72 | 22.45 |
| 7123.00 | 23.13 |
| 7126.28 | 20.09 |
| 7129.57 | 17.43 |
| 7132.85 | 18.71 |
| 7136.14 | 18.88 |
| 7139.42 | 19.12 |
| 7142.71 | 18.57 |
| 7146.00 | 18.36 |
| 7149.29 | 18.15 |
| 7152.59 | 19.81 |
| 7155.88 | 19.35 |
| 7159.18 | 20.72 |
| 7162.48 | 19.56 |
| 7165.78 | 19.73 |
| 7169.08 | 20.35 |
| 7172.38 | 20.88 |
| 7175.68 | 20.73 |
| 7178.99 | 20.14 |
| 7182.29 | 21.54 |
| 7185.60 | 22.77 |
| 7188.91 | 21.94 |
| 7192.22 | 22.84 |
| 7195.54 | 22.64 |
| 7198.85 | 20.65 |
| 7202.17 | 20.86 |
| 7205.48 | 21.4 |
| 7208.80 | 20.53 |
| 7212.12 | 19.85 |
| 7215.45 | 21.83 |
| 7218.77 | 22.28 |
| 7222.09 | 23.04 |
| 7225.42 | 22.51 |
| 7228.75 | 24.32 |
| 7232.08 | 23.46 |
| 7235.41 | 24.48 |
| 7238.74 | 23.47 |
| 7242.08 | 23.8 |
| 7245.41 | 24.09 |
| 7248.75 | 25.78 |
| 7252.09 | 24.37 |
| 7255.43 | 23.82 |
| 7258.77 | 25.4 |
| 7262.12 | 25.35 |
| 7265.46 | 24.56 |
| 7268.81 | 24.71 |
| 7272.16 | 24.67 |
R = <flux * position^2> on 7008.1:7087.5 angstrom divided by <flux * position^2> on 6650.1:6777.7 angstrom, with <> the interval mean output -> 1.5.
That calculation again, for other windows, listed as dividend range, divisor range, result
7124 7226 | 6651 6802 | 1.23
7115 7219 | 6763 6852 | 1.26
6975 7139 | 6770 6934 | 1.35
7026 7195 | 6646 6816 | 1.31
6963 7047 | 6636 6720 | 1.37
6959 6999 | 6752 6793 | 1.41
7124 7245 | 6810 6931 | 1.23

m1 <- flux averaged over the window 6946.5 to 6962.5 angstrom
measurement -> 23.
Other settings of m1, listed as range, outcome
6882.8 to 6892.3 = 19.2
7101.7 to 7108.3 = 20.8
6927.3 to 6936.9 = 21.7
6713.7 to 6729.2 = 17.4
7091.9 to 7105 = 20.5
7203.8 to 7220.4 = 21.2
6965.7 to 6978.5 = 24.3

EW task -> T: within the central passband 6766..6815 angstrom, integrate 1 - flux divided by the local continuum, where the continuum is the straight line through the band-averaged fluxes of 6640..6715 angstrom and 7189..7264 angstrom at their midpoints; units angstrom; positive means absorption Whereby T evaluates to 6.6 angstrom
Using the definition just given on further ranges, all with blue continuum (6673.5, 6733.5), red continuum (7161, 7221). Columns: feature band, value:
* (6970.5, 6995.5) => -4.7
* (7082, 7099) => -0.5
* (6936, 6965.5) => -4.0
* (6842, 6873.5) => 3.3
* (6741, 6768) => 1.7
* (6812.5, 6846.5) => 3.0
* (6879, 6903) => 1.0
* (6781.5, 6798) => 1.6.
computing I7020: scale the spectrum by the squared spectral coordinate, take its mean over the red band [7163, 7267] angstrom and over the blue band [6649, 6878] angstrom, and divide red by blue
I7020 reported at 1.4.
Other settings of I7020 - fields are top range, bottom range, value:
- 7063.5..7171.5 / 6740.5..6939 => 1.22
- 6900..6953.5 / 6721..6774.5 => 1.23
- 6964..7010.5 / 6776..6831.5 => 1.44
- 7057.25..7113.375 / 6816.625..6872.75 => 1.34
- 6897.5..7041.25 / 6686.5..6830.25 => 1.36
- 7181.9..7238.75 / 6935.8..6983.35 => 1.03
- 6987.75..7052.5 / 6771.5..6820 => 1.55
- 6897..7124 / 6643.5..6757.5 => 1.32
